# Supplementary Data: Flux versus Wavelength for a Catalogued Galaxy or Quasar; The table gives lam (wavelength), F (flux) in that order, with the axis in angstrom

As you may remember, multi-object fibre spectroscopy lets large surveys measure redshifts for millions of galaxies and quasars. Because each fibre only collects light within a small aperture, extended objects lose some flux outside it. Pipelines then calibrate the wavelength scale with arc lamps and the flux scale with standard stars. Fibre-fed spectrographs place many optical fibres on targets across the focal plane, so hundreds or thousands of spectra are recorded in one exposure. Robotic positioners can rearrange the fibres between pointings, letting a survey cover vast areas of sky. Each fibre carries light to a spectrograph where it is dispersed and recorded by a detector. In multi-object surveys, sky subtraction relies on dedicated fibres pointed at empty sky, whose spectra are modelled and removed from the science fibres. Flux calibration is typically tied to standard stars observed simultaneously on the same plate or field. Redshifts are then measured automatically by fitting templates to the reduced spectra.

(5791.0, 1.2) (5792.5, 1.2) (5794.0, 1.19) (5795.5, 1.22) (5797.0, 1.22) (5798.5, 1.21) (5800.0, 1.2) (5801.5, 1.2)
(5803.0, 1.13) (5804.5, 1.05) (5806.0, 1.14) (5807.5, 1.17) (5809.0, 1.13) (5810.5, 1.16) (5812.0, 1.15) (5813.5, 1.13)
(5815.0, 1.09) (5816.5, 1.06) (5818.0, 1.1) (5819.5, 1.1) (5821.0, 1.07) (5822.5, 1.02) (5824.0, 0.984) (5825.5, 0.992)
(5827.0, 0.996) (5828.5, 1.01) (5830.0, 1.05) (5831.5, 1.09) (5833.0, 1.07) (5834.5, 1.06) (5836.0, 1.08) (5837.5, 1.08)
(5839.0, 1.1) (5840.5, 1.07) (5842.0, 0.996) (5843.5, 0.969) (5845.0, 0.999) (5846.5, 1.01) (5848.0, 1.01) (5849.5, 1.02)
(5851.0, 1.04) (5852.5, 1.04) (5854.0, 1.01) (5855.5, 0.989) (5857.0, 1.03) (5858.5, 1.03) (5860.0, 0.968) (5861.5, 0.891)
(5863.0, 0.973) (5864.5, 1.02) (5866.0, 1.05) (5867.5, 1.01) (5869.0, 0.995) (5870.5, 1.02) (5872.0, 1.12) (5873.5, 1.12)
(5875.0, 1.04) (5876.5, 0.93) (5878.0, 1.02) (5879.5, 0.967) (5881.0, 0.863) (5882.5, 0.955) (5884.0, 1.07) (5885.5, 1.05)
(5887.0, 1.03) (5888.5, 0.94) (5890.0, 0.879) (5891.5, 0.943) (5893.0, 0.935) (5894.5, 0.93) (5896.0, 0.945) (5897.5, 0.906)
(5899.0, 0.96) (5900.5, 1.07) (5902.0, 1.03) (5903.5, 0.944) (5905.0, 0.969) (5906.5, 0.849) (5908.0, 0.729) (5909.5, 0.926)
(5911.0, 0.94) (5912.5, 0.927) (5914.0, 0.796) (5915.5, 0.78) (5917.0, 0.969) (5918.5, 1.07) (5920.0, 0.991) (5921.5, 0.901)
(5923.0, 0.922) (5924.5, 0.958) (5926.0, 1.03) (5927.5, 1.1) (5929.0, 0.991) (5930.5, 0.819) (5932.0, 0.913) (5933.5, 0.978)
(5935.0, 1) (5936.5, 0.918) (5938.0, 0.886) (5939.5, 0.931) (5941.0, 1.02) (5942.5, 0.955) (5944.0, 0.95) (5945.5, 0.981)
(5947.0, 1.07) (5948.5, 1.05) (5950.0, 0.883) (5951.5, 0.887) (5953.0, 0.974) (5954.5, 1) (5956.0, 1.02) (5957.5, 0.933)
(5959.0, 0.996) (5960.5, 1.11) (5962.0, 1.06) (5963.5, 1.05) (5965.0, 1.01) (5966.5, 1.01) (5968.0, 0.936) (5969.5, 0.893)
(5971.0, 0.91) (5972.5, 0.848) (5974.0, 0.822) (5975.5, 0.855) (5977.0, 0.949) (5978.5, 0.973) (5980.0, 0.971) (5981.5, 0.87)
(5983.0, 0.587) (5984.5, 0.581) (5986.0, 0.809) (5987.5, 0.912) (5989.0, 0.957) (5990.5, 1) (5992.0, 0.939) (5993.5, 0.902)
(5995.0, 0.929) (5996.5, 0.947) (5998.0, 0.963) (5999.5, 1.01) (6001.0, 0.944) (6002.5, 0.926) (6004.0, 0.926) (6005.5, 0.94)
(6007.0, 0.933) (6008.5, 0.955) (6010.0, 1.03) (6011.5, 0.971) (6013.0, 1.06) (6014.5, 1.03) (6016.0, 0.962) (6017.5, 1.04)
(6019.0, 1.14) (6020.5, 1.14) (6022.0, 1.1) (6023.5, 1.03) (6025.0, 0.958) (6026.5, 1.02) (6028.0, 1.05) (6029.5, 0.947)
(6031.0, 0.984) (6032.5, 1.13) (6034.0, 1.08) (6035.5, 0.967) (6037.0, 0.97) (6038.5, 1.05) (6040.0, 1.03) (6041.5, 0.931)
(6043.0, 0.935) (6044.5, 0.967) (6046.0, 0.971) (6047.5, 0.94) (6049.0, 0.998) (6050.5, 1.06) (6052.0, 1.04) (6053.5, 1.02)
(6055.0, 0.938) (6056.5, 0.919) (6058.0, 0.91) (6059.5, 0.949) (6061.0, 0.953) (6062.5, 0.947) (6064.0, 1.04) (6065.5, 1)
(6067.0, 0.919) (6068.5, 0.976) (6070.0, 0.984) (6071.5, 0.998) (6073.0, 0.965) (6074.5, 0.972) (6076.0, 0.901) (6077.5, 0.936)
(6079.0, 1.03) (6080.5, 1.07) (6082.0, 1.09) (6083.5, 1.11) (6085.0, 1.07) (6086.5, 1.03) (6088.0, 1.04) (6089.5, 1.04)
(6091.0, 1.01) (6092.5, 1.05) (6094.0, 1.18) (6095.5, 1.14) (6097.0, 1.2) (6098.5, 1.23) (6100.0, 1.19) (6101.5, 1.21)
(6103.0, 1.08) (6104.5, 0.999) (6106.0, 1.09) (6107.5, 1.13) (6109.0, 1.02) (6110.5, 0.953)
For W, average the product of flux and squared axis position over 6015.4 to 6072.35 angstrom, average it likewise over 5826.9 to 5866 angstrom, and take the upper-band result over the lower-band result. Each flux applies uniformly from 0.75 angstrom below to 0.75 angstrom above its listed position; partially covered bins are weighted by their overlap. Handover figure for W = 1.0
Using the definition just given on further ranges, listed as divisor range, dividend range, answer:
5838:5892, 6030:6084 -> 1.05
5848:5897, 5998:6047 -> 1.06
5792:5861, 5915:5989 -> 0.91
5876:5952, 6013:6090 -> 1.11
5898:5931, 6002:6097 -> 1.12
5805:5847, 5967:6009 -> 0.89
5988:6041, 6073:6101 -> 1.10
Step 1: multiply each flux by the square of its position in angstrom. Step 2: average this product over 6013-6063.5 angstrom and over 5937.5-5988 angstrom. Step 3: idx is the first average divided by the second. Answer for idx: 1.1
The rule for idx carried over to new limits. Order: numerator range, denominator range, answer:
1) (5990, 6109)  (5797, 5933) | 1.07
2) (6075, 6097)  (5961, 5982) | 1.16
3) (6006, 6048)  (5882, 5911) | 1.11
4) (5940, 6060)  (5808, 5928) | 1.01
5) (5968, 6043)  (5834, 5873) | 0.98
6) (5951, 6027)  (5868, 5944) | 1.02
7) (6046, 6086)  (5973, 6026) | 1.07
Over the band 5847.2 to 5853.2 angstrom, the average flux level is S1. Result 1.03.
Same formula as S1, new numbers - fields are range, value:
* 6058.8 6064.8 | 0.973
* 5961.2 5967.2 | 1.03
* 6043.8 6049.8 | 0.97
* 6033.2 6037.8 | 1.01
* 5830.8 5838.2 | 1.08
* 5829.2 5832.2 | 1.07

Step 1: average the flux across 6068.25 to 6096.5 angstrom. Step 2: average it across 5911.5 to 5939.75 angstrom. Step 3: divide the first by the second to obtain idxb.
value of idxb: 1.1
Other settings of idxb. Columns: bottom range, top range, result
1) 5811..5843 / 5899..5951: 0.89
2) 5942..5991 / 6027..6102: 1.09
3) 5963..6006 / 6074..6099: 1.17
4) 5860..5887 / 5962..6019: 0.93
